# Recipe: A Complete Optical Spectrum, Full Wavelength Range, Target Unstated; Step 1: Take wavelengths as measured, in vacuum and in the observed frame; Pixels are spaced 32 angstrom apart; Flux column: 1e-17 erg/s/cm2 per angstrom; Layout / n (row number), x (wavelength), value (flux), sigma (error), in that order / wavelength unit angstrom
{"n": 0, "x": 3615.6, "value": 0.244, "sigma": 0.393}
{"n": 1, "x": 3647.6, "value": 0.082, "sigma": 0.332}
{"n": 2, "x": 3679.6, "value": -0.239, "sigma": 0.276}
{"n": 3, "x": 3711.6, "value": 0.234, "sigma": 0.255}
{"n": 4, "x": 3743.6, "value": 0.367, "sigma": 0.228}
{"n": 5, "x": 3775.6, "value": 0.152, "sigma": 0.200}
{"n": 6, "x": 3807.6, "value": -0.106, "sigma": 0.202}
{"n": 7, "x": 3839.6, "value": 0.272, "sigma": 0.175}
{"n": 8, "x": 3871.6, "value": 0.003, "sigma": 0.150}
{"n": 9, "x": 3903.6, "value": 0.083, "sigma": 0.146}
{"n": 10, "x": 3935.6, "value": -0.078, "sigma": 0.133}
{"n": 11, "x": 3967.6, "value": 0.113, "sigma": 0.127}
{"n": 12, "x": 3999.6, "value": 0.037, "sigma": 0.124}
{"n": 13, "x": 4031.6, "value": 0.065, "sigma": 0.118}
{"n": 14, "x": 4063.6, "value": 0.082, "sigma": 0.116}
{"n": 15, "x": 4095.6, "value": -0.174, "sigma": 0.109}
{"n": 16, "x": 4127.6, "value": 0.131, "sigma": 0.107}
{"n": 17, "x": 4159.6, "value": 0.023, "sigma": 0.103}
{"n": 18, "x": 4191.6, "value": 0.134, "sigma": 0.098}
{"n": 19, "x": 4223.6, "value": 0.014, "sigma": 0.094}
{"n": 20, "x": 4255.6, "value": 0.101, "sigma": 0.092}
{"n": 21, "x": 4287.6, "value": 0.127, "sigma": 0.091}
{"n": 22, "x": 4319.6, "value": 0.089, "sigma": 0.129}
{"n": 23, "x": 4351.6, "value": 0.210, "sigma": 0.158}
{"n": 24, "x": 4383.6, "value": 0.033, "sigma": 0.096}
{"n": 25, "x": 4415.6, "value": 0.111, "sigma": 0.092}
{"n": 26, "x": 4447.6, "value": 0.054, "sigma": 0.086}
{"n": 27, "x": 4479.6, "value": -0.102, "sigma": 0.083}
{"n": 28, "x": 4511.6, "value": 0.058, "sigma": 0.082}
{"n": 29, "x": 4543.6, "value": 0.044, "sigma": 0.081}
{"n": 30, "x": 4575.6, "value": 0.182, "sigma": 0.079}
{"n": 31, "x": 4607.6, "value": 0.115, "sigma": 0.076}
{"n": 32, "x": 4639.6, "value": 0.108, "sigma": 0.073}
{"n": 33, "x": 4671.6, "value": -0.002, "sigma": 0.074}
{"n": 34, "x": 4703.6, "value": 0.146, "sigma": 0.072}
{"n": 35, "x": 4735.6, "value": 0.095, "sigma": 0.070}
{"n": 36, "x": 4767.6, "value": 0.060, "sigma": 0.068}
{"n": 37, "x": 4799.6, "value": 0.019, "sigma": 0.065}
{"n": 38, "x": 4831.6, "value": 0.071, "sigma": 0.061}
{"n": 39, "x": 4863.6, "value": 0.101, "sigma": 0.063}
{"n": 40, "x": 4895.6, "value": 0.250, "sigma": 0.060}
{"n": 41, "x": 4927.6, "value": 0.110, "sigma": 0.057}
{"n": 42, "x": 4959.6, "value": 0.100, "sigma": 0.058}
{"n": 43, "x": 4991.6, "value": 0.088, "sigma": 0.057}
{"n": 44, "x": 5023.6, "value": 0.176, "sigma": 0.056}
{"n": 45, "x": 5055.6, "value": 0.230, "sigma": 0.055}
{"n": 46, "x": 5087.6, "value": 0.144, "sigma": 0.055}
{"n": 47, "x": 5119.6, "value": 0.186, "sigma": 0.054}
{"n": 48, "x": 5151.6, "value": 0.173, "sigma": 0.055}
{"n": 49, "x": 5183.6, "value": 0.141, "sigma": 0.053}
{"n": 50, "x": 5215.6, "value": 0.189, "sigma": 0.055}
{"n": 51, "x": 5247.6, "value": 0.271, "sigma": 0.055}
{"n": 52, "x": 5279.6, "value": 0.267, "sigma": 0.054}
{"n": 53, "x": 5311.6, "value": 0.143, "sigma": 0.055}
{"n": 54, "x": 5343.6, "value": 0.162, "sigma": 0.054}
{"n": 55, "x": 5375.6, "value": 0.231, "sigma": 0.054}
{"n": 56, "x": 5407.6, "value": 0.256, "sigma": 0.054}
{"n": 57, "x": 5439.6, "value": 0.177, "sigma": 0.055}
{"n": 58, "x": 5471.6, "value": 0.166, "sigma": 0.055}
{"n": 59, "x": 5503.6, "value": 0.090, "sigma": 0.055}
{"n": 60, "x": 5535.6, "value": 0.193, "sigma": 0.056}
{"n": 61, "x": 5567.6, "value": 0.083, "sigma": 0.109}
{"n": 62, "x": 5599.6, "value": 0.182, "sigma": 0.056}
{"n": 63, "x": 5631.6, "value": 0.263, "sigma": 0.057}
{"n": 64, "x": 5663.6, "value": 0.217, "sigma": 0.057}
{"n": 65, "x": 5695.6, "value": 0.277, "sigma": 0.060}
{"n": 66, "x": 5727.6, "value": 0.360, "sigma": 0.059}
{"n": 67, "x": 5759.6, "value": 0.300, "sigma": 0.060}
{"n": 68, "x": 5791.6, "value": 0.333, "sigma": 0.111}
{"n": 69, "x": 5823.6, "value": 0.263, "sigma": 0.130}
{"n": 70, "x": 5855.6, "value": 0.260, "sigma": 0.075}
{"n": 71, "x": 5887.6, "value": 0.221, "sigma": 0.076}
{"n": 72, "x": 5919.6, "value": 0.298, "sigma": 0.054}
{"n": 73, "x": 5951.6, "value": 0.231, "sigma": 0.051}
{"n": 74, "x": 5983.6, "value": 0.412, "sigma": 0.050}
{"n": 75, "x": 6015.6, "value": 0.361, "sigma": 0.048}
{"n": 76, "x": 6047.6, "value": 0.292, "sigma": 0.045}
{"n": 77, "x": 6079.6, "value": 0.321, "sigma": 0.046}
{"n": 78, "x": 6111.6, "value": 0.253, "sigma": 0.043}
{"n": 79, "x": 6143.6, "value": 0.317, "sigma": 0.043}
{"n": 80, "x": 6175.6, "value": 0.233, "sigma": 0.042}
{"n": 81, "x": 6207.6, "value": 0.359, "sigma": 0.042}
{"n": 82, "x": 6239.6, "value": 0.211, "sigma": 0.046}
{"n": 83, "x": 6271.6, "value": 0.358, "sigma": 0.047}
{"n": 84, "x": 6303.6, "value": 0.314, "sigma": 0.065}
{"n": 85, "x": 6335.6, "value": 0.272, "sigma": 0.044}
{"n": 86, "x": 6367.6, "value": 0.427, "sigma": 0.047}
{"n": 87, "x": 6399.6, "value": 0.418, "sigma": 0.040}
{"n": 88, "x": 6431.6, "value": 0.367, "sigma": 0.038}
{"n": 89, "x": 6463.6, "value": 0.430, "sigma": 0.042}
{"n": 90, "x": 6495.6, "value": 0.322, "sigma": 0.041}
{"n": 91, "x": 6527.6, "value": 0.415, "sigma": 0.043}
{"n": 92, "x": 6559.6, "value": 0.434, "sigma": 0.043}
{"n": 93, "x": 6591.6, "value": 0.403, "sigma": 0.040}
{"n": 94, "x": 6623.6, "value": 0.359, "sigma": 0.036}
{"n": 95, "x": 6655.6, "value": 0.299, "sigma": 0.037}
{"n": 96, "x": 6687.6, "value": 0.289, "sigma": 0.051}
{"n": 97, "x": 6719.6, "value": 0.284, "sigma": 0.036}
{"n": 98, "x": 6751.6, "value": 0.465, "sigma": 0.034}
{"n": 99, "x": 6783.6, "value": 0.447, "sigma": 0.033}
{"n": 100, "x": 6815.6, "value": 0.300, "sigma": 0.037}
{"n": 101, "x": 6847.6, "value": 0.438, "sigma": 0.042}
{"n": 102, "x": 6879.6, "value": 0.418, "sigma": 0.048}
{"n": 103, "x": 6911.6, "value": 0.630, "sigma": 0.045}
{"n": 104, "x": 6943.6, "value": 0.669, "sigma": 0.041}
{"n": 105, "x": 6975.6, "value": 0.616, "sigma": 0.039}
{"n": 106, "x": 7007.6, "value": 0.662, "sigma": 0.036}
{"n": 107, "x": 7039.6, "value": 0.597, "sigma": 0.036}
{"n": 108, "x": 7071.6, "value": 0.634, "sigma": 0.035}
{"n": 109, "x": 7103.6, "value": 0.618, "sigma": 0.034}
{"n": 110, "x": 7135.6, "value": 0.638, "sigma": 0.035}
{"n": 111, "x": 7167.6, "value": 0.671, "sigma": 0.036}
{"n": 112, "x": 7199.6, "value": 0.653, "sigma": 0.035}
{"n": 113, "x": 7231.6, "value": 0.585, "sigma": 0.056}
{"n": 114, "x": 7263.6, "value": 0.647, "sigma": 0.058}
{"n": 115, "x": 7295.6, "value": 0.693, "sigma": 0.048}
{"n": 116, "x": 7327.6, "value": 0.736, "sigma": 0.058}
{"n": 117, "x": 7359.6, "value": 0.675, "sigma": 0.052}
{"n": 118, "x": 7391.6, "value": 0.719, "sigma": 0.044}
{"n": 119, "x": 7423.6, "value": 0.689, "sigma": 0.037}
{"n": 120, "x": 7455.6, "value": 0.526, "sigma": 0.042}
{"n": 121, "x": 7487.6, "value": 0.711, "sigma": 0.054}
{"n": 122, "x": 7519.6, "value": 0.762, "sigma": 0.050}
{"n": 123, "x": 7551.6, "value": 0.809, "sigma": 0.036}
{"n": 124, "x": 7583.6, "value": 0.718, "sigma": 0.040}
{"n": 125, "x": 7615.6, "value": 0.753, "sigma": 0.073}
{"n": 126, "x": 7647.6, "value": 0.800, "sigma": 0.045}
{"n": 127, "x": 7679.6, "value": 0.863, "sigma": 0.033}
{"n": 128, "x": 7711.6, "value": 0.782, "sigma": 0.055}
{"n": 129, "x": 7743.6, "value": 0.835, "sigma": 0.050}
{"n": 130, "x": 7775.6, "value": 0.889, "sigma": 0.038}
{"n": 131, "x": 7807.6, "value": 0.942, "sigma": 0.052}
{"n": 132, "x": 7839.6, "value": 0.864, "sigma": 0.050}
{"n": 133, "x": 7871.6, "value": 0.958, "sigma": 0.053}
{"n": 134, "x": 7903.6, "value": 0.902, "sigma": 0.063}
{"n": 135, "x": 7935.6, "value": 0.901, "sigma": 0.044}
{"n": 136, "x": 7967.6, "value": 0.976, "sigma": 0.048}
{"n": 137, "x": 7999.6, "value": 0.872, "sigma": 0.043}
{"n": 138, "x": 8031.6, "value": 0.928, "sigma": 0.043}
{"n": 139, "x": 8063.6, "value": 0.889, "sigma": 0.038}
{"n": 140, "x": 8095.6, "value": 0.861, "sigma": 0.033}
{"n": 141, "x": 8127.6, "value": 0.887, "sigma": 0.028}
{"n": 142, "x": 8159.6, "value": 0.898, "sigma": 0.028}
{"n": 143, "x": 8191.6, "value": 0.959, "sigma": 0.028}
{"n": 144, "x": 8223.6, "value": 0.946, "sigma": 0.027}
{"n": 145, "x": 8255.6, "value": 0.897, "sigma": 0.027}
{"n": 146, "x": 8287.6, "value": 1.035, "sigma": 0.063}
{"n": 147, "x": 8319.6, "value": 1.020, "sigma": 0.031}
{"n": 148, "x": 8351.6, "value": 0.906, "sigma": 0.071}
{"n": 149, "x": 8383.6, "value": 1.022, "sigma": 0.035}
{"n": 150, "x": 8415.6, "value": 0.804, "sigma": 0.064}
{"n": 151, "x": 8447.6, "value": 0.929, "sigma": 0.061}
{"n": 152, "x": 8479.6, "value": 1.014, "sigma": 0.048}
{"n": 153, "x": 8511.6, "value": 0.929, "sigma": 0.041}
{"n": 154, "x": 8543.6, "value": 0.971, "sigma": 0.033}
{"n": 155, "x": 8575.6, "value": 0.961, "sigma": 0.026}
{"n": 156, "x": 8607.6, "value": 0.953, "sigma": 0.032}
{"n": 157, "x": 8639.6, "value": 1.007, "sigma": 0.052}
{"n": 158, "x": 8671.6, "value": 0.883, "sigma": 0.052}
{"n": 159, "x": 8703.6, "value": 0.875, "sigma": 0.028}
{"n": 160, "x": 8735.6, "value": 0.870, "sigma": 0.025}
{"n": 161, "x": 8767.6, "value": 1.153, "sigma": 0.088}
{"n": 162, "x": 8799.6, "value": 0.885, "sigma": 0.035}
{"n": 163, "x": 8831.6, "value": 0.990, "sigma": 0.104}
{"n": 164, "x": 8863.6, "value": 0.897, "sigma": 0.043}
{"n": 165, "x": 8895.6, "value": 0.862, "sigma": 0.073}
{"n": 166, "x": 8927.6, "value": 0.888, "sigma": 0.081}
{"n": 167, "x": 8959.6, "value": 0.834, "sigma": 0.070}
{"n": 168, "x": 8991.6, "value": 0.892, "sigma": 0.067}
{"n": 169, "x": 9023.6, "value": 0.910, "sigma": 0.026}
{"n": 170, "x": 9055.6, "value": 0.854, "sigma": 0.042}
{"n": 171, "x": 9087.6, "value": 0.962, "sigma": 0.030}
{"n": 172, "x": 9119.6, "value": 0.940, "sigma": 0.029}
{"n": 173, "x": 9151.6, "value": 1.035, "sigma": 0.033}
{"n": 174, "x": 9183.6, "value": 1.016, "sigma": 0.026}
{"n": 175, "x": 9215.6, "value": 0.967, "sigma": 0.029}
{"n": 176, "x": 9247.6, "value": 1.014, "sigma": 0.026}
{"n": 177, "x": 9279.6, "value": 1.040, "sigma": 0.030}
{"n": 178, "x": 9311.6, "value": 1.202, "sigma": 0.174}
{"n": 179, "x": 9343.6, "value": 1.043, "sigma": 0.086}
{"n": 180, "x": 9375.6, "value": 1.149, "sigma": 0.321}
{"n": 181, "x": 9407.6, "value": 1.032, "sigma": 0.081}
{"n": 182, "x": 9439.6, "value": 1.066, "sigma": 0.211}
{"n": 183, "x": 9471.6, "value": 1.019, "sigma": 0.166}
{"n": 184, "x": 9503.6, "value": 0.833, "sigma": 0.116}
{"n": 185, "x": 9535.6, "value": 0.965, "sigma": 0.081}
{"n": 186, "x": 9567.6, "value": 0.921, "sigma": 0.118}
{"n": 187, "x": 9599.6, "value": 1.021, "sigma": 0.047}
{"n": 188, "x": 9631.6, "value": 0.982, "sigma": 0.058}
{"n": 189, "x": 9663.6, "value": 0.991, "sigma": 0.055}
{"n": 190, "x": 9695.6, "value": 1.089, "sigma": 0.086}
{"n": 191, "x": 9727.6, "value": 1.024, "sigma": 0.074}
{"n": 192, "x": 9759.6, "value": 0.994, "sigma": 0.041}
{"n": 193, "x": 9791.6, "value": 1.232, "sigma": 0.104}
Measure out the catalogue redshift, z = 0.731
